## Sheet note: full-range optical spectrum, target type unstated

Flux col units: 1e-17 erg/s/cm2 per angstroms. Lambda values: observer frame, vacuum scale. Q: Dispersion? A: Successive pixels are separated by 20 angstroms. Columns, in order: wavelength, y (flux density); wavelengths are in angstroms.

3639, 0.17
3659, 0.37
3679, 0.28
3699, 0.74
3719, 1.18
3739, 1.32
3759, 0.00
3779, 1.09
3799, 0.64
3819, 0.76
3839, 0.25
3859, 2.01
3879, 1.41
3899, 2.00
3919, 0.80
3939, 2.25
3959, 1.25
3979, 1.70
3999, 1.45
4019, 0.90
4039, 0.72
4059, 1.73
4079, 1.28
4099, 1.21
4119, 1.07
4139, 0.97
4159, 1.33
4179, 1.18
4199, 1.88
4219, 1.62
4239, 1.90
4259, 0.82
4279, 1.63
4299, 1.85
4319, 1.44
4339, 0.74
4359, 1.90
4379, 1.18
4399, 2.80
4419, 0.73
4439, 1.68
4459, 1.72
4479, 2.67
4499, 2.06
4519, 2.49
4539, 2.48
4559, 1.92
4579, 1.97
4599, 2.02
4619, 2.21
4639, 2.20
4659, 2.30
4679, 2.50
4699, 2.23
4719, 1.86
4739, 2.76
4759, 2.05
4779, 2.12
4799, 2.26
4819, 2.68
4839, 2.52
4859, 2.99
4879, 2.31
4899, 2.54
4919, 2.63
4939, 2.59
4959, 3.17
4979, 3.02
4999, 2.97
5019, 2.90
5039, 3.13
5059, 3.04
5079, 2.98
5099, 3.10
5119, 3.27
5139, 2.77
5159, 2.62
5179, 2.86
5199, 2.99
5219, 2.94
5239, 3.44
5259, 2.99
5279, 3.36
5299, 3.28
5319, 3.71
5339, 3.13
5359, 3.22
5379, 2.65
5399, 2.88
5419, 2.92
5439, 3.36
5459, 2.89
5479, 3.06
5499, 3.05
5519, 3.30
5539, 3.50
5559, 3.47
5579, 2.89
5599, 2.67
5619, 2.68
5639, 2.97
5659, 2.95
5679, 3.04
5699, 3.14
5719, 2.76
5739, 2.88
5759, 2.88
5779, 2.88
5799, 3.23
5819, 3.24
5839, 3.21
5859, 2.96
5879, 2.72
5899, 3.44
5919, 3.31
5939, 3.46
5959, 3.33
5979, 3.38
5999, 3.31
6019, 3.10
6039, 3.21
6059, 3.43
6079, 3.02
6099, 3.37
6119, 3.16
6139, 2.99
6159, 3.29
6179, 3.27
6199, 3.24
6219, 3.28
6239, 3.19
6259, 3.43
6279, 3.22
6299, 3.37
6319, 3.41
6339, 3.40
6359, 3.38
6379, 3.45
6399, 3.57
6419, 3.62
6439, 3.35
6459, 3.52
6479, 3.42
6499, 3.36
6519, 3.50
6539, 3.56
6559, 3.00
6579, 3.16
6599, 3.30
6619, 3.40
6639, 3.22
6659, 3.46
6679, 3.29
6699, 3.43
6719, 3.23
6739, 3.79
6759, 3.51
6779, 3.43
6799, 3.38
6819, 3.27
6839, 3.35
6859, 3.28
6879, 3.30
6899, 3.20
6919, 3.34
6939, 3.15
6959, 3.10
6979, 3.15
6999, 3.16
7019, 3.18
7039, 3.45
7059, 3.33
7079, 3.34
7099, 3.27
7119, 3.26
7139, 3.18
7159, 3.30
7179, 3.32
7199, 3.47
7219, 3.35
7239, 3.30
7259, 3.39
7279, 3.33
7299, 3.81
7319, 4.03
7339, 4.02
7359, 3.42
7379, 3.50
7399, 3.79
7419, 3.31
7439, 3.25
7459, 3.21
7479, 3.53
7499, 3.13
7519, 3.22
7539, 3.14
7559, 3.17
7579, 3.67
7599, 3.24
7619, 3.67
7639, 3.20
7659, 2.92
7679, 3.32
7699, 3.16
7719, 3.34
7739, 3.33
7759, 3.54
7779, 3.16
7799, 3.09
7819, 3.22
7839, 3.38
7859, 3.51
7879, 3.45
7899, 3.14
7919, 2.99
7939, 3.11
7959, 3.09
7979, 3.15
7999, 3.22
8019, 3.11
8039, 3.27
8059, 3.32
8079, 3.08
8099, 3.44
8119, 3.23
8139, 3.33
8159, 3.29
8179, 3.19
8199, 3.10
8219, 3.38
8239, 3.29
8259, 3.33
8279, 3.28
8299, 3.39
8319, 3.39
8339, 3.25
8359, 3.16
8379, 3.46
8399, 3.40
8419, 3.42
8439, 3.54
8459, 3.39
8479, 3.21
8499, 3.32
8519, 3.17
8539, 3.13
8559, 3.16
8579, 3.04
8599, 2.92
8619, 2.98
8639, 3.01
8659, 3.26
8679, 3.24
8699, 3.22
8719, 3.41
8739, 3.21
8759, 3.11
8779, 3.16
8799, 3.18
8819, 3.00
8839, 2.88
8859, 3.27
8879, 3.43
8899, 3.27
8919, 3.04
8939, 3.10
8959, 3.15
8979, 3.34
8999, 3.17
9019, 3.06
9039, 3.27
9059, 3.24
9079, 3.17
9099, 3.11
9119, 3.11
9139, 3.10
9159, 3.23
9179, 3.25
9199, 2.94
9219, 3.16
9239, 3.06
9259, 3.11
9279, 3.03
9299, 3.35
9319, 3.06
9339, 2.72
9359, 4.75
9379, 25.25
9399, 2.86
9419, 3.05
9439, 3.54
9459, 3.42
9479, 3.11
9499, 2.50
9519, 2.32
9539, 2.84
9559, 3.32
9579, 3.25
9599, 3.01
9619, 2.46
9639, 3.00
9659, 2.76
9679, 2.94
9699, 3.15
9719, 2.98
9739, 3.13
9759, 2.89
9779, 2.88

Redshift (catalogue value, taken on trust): 0.114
